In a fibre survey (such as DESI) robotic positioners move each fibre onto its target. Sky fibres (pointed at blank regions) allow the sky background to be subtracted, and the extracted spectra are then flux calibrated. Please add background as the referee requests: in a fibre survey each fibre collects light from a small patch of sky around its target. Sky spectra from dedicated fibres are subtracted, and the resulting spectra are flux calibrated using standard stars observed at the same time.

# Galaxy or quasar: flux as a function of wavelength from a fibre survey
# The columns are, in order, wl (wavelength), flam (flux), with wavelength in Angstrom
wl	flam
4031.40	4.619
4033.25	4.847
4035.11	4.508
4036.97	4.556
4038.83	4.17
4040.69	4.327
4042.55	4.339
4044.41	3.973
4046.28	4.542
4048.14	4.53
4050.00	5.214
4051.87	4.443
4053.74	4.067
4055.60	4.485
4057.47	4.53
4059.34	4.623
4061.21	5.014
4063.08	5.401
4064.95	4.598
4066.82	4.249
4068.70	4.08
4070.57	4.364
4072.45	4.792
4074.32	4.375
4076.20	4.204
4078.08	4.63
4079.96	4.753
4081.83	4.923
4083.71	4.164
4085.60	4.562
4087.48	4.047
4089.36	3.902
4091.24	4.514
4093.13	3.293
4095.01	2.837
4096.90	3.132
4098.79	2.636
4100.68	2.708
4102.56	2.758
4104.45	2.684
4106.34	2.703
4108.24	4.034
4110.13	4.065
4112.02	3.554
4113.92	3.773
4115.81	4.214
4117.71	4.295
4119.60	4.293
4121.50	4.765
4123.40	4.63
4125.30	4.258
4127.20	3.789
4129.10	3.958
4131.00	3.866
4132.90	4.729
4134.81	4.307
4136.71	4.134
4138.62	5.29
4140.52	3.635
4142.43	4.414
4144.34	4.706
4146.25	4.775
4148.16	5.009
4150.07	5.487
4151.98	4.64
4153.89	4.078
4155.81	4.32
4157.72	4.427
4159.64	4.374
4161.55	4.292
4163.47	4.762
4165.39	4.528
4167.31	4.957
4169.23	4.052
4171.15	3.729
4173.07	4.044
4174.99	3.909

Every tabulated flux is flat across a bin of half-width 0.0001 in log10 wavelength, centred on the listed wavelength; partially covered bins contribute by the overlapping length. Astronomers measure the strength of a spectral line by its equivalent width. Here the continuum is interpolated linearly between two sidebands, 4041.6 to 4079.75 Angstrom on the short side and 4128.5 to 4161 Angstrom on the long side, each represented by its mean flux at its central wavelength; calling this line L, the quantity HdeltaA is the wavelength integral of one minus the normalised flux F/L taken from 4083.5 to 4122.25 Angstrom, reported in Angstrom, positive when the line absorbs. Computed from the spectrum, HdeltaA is 7.4 Angstrom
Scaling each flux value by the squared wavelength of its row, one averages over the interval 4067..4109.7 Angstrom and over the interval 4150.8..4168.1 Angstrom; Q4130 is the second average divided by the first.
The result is 1.22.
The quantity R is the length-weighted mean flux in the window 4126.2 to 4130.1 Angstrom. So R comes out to 3.88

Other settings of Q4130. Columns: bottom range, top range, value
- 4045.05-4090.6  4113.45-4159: 1.01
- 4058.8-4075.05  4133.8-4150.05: 1.03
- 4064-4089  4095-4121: 0.79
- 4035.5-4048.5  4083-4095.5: 0.93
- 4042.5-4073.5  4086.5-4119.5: 0.79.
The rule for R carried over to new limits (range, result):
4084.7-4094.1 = 4.06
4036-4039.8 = 4.36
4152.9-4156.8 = 4.21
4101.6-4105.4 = 2.73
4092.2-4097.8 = 3.09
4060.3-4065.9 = 5.01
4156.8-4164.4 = 4.46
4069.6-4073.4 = 4.58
